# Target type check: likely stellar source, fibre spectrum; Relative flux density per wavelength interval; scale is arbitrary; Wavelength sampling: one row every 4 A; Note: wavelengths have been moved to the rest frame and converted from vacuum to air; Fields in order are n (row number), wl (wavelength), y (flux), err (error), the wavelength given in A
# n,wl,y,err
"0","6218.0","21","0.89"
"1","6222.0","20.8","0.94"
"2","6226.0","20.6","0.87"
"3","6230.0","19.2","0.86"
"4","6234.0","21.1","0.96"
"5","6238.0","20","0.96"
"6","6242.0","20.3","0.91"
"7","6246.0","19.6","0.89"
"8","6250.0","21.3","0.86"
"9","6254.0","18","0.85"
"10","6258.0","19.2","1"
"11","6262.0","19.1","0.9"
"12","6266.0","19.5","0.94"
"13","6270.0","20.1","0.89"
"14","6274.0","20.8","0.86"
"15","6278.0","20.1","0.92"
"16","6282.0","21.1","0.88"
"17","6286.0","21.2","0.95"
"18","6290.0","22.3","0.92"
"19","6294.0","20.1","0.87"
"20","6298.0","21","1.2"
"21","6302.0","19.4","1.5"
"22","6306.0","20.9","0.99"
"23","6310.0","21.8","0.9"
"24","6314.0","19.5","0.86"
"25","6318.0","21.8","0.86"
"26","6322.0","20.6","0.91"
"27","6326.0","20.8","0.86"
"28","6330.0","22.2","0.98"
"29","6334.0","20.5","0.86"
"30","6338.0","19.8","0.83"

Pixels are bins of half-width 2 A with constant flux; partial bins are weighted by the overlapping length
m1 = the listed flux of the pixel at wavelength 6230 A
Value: 19.2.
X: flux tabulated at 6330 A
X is 22.2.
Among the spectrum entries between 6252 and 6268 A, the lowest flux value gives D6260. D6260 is 18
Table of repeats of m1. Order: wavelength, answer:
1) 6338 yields 19.8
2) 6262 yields 19.1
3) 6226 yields 20.6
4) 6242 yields 20.3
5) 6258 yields 19.2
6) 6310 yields 21.8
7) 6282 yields 21.1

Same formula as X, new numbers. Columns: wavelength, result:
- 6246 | 19.6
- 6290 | 22.3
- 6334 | 20.5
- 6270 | 20.1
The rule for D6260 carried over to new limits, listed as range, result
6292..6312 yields 19.4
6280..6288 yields 21.1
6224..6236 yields 19.2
